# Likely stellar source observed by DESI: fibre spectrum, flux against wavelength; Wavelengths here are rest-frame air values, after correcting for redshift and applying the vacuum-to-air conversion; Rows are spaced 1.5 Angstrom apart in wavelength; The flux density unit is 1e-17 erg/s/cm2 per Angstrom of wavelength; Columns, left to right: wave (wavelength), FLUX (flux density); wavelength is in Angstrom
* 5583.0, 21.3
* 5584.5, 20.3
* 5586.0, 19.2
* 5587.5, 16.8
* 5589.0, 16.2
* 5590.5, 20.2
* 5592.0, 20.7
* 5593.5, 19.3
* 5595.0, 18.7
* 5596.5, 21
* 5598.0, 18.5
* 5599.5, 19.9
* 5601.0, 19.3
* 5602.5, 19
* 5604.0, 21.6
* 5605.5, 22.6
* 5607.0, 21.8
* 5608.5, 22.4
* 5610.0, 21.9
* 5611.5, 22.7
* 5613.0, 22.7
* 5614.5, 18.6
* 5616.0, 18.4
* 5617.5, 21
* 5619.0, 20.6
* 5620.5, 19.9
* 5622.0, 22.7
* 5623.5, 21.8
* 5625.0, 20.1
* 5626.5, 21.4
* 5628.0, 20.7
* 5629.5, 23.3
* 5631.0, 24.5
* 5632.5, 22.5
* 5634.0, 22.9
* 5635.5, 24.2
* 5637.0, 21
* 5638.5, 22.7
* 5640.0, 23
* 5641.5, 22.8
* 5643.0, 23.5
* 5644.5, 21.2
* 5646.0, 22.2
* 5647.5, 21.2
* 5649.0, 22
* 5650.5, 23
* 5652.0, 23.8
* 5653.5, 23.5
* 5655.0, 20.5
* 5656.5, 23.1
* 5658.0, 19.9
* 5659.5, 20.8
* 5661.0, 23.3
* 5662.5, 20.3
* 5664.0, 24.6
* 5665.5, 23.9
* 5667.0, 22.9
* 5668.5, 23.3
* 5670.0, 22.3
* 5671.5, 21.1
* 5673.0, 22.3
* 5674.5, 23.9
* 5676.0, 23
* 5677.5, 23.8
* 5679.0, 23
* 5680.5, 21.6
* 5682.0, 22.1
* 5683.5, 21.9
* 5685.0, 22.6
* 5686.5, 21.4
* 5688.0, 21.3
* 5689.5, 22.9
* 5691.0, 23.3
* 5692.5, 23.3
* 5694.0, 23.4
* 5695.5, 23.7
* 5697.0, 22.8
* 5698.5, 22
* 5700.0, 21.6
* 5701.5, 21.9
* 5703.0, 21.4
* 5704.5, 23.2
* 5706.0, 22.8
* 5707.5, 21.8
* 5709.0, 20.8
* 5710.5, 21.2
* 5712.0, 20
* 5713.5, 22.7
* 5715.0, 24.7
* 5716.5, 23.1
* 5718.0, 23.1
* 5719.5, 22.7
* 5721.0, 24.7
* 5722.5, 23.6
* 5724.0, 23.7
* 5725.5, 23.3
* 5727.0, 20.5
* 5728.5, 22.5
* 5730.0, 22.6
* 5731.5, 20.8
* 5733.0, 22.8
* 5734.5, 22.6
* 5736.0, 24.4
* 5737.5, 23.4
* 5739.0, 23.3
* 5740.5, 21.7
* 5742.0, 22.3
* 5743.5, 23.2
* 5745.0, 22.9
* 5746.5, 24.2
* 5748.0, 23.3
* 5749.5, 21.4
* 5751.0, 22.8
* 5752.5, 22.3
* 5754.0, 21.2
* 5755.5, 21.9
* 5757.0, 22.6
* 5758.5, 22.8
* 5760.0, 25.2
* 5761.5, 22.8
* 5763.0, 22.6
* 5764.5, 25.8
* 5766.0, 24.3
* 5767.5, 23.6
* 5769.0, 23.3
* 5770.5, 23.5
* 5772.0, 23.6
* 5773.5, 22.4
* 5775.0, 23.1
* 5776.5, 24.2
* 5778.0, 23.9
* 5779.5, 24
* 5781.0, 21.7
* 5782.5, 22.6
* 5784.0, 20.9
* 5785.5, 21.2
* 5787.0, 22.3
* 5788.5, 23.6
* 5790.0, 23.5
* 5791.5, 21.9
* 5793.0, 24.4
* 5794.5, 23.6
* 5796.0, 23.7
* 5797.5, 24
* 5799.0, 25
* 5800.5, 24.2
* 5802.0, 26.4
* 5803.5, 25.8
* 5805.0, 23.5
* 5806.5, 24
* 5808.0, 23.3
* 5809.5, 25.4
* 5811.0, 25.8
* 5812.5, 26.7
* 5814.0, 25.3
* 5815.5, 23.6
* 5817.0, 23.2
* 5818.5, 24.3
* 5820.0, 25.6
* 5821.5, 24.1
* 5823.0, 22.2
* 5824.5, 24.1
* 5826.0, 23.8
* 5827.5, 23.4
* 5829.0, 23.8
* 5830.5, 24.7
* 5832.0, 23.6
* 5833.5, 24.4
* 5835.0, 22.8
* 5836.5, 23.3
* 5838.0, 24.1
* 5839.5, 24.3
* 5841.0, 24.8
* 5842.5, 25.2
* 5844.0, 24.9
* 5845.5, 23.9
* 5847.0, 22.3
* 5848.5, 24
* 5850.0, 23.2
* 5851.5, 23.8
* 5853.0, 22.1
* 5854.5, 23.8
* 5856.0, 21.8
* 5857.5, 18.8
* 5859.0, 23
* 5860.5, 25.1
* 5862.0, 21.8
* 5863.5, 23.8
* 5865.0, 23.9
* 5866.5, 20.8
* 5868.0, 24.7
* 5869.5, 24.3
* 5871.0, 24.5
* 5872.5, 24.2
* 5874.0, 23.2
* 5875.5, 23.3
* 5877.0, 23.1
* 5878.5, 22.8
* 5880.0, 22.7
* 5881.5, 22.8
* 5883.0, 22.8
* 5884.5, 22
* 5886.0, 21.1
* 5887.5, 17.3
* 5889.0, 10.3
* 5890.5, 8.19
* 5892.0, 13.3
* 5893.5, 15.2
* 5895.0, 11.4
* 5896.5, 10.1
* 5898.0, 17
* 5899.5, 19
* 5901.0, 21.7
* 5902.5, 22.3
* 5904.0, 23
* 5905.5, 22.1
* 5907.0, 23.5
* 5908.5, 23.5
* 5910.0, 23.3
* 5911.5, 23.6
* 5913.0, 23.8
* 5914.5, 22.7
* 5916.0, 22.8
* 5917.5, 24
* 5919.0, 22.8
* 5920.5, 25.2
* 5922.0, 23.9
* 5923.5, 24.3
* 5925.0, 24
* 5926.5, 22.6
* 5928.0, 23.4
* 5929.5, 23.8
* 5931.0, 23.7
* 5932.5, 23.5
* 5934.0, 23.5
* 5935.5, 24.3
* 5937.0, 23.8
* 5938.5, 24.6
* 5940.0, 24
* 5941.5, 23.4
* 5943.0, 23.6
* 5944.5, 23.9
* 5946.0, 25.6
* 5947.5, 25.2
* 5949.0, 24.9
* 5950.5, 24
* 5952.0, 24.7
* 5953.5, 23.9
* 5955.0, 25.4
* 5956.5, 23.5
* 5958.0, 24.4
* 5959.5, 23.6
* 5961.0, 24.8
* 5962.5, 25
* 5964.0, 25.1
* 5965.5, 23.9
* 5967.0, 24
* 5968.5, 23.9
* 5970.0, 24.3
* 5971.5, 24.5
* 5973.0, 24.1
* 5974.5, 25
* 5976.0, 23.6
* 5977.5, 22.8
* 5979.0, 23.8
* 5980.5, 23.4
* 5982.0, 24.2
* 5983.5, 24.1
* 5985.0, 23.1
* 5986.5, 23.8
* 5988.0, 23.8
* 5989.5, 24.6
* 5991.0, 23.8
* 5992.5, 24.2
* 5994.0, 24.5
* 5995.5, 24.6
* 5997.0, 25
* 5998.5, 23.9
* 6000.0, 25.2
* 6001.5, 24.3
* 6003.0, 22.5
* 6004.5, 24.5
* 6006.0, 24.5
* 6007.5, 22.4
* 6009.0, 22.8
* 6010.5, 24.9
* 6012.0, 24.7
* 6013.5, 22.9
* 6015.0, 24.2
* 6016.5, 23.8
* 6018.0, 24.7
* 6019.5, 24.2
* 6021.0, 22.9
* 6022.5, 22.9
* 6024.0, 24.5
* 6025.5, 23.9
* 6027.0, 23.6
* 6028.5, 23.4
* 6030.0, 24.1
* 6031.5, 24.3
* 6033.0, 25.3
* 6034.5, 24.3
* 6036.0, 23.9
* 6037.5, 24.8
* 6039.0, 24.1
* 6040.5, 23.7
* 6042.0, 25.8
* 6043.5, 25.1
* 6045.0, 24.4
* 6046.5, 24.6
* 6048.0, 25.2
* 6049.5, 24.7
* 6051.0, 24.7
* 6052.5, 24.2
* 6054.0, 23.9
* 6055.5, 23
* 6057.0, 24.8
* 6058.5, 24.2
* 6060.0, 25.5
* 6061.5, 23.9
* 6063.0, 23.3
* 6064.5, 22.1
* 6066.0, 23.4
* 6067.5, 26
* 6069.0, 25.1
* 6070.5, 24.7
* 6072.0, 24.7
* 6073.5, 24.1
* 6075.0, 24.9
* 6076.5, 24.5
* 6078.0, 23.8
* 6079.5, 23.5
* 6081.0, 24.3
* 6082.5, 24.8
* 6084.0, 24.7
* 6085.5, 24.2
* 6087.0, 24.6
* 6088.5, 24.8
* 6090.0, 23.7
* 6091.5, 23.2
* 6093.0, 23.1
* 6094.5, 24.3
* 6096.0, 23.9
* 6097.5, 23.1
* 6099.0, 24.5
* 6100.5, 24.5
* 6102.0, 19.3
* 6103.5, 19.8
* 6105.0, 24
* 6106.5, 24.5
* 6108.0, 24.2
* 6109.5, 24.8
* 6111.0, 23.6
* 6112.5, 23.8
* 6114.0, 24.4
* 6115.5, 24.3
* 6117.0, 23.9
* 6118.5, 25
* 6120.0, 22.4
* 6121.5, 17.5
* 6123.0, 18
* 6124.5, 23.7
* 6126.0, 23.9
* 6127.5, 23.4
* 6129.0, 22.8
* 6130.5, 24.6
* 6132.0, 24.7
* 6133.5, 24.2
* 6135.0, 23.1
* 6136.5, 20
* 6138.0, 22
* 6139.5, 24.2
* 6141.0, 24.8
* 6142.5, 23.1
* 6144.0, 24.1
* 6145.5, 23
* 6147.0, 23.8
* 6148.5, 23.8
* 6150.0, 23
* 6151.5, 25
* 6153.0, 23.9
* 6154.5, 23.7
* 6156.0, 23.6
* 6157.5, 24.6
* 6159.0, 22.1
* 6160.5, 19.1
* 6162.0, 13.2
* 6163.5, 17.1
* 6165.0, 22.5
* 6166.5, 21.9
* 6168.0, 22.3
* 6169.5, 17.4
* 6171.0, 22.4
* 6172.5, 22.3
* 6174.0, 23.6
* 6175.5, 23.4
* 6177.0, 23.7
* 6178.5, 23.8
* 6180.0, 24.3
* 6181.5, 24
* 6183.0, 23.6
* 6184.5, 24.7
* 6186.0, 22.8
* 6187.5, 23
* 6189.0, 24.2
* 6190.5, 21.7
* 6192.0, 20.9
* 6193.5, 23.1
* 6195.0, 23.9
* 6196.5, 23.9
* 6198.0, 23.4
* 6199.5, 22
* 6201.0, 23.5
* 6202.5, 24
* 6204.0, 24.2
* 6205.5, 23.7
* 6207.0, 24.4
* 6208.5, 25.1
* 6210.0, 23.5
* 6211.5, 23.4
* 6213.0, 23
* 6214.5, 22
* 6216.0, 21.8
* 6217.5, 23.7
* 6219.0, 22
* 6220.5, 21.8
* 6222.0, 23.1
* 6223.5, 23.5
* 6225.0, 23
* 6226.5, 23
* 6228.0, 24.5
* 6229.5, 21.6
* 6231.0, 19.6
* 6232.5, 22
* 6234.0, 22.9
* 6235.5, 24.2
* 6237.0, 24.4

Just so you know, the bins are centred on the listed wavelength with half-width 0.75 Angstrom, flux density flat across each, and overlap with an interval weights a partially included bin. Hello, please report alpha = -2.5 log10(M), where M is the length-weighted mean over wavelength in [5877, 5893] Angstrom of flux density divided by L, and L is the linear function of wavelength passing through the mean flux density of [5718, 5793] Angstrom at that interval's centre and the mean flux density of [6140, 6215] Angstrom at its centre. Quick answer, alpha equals 0.233 mag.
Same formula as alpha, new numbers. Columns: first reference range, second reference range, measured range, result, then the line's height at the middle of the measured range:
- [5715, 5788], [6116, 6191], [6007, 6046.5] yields -0.061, 22.8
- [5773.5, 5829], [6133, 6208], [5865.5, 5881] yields 0.012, 23.6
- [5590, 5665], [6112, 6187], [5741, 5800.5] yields -0.060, 21.9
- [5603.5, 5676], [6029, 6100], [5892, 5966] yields 0.038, 23.6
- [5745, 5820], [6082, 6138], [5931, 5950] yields -0.033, 23.4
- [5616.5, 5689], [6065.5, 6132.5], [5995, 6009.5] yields -0.029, 23.4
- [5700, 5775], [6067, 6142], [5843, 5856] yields -0.019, 23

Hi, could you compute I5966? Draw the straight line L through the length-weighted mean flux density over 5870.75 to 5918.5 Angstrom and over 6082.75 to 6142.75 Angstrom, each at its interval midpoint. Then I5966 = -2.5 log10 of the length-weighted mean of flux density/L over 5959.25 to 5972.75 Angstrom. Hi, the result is -0.15 mag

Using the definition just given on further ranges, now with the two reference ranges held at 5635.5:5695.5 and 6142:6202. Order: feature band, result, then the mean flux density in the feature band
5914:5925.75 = -0.05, 23.7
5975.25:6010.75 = -0.06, 23.9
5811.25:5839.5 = -0.07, 24.1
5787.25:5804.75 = -0.07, 24.1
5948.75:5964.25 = -0.09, 24.4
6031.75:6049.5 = -0.09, 24.6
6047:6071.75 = -0.08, 24.3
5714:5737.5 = -0.02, 23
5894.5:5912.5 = 0.12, 20.2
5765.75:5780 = -0.05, 23.6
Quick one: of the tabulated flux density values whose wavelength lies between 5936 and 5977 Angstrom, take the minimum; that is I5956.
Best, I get 23.4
